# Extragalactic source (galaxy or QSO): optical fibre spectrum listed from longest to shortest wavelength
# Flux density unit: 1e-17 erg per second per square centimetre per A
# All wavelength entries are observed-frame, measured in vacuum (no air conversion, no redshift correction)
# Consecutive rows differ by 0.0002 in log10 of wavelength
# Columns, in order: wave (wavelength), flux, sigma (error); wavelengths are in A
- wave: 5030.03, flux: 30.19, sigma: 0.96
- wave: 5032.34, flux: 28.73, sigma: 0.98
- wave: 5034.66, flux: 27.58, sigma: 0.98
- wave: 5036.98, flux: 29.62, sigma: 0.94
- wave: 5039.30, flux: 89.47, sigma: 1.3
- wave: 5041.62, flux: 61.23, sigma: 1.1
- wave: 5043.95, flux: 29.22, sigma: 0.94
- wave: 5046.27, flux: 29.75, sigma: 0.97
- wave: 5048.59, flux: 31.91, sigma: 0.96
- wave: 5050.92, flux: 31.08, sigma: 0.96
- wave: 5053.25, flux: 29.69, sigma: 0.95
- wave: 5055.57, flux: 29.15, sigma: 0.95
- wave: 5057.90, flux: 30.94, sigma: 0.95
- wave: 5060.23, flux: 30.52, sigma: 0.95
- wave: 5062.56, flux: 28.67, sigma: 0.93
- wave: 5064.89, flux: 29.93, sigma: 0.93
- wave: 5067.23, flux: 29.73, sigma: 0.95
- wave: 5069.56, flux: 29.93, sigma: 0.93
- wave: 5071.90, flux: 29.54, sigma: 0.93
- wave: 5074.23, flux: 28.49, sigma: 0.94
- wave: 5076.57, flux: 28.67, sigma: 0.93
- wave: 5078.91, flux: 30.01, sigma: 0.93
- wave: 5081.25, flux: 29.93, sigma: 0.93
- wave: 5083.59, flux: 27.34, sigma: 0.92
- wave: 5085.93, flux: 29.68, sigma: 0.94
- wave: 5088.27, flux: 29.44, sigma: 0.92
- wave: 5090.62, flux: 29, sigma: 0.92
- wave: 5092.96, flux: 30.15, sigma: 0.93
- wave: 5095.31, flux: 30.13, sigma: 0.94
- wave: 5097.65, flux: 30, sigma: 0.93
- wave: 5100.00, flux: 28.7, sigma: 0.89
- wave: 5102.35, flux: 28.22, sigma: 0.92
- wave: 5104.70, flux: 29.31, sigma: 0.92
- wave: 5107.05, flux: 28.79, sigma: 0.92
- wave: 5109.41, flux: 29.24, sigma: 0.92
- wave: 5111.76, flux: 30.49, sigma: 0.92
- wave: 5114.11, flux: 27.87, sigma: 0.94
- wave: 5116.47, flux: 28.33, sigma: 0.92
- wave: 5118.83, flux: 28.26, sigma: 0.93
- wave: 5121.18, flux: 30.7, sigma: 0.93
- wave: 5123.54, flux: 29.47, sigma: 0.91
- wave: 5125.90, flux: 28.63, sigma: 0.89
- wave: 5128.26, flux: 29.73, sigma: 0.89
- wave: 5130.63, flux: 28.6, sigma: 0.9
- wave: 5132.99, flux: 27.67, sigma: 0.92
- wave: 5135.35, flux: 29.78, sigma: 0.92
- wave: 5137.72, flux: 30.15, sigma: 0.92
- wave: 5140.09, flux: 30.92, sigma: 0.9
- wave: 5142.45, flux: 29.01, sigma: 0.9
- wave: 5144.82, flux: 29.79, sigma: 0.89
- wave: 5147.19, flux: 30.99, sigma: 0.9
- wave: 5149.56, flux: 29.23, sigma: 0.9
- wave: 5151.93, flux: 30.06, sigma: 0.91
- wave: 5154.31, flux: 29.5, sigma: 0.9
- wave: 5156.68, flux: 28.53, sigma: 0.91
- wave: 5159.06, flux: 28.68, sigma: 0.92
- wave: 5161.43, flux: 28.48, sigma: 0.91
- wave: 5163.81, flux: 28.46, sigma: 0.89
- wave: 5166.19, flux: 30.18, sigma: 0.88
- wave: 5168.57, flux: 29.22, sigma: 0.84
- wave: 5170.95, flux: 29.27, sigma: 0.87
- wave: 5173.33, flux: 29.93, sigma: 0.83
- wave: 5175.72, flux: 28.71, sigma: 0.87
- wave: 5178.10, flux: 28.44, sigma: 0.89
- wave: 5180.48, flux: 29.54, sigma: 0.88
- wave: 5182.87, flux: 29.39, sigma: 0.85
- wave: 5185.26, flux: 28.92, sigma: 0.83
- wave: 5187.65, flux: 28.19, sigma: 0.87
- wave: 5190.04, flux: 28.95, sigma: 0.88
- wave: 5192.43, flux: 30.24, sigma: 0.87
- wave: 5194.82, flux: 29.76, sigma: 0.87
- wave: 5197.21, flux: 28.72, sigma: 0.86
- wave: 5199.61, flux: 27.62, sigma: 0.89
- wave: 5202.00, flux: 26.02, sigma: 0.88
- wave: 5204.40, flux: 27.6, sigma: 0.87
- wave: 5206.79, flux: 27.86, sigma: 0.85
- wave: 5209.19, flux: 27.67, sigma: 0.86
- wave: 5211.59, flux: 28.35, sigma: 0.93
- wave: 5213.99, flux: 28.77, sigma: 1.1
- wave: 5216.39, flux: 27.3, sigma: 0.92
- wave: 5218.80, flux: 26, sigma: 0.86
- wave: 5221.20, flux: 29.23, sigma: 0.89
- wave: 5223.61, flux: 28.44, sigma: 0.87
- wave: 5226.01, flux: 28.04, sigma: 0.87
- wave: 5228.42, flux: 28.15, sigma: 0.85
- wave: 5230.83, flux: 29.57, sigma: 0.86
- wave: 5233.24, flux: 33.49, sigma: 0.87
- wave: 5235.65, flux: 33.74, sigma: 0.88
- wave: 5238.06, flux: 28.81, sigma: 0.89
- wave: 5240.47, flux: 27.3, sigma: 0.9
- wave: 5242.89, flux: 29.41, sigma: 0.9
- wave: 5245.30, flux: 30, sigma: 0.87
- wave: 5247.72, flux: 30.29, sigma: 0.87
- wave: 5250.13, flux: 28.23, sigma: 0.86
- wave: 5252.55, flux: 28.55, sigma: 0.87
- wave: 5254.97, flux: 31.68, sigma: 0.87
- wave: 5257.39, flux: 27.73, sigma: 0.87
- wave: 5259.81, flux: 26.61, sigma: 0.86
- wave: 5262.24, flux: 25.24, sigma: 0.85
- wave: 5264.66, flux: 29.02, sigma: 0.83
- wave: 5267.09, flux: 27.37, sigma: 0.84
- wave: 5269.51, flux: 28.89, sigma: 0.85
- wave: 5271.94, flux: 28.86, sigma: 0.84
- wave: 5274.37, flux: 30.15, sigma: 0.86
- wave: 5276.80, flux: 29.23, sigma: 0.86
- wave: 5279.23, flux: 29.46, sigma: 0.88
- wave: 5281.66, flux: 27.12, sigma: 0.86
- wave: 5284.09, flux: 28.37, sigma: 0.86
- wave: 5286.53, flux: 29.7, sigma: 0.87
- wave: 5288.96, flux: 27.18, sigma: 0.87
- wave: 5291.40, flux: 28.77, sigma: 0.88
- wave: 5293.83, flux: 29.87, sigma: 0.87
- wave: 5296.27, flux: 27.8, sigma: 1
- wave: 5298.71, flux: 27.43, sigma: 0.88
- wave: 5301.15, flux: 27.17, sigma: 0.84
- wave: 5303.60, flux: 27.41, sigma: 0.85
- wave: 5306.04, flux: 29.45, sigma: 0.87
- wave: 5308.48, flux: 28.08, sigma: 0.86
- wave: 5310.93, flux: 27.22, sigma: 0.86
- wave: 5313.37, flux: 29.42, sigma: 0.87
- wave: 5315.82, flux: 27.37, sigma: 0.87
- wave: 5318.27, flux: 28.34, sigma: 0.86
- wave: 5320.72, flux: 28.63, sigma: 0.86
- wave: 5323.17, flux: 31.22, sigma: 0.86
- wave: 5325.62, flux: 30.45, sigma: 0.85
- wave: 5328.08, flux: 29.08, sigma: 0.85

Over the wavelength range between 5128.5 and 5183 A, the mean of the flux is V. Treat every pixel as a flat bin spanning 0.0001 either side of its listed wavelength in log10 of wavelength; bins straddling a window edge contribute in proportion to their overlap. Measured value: 29.3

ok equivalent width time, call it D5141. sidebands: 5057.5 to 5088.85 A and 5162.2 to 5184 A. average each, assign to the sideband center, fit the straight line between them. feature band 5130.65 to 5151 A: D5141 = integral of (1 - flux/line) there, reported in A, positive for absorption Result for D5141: -0.2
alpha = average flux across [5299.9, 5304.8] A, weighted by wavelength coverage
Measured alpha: 27.2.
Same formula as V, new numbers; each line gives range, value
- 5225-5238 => 30.5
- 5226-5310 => 28.8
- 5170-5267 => 28.8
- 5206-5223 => 27.9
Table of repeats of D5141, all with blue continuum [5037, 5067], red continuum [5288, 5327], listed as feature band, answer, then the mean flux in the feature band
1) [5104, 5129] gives 4.11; 29.2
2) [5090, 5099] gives 1.46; 29.9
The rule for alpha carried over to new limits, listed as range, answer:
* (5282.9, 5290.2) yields 28.4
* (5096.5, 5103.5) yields 29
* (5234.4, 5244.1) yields 29.8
